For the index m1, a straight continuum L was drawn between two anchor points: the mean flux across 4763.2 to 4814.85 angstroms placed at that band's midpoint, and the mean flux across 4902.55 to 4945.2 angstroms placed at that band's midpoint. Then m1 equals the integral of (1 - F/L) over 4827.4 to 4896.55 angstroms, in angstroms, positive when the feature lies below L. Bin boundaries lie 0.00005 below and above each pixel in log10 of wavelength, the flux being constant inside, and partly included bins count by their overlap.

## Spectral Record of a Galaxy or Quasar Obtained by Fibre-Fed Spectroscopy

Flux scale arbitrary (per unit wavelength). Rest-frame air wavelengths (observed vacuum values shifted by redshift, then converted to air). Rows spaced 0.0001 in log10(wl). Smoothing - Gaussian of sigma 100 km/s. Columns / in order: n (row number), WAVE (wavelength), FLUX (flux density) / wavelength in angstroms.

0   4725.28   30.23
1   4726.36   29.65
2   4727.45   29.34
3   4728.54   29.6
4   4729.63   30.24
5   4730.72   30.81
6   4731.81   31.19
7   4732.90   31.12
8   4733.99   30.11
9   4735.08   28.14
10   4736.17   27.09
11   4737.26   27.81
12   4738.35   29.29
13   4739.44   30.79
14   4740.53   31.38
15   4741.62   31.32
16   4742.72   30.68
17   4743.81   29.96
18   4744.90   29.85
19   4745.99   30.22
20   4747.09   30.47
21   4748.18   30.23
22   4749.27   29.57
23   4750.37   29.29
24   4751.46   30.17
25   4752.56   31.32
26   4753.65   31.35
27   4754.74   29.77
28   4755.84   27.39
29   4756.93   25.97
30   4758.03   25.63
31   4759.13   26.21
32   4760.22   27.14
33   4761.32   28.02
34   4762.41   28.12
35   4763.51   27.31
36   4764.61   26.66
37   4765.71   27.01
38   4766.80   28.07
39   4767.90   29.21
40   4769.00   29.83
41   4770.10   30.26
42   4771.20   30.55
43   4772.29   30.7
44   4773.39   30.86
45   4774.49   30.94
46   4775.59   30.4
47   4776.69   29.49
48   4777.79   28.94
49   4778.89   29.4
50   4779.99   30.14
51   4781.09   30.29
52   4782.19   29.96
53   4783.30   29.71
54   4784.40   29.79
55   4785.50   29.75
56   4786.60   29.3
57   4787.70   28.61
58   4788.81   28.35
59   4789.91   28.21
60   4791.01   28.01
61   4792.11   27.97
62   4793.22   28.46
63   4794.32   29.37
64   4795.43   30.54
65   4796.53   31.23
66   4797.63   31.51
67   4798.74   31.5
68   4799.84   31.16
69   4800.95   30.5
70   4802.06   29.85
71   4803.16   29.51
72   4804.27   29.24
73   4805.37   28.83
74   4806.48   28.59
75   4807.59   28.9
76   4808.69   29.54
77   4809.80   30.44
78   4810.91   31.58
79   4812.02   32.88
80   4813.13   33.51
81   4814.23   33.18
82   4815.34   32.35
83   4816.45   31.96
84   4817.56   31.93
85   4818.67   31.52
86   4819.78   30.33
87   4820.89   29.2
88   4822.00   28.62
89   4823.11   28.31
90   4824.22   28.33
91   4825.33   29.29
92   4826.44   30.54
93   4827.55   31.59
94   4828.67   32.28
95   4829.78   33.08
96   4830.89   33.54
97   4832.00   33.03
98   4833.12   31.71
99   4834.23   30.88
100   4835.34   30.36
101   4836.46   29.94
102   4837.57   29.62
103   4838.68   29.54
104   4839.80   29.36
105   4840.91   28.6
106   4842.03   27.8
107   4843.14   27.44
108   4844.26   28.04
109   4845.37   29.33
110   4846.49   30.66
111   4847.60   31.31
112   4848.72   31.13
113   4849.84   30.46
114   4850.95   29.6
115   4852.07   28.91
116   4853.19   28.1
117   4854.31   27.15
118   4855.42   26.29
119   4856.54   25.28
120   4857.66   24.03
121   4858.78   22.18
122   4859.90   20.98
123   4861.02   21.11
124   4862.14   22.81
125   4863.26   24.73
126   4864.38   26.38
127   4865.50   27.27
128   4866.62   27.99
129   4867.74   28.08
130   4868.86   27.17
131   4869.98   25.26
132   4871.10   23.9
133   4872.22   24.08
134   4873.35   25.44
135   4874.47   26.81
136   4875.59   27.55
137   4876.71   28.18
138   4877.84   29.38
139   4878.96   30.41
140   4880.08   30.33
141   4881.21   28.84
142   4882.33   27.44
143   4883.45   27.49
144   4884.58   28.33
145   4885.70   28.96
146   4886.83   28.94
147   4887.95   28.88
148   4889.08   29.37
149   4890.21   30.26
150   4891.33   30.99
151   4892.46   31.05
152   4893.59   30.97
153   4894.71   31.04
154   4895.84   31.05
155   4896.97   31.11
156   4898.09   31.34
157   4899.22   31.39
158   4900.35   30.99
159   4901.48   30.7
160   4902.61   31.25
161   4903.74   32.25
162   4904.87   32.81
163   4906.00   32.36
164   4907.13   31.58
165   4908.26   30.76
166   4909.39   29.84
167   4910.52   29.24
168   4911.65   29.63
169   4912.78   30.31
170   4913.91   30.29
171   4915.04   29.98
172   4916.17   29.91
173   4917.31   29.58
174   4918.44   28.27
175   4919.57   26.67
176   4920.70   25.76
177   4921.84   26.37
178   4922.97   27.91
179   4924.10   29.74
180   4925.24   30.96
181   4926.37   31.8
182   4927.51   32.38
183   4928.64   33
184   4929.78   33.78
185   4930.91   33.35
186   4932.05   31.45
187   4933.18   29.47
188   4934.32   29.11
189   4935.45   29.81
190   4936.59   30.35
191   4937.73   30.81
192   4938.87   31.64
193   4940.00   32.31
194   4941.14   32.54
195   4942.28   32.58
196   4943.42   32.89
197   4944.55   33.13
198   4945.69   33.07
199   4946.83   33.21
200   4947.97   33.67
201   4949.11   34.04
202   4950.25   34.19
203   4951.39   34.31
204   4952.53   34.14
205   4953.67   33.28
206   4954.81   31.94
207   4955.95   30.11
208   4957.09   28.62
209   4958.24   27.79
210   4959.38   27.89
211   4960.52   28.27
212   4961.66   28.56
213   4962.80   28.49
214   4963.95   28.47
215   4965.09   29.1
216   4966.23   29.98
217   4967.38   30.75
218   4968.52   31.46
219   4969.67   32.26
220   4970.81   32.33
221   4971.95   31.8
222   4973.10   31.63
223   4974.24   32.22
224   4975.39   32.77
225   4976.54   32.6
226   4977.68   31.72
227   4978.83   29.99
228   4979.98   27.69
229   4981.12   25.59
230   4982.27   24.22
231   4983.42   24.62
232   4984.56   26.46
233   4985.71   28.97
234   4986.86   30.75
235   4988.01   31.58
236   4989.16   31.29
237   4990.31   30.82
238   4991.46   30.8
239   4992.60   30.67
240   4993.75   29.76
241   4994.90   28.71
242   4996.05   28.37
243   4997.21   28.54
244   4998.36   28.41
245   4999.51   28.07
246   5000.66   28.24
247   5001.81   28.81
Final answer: 4.3 angstroms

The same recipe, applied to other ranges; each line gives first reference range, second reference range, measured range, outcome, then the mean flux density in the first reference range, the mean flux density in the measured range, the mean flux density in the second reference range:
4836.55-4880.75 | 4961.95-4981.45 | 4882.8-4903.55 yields -1.44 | 27.3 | 30.2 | 30.6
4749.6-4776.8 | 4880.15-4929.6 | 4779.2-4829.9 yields -1.68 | 28.9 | 30.2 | 30.1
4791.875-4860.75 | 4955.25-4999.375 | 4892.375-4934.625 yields -1.28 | 29.7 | 30.5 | 29.6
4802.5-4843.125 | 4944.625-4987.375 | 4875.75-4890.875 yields 0.76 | 30.5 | 29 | 30.5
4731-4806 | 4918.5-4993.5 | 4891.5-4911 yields -0.59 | 29.4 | 31.2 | 30.6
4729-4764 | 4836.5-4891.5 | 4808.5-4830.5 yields -2.19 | 29.3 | 31.1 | 27.6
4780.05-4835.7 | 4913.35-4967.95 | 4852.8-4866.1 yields 2.55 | 30.4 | 24.7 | 30.7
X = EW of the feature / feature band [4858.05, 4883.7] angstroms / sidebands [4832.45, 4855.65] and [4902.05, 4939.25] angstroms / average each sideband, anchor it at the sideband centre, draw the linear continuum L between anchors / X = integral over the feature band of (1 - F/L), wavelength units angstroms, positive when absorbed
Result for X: 3.0 angstroms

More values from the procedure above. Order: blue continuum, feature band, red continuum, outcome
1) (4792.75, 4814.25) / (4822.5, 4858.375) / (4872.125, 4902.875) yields 0.6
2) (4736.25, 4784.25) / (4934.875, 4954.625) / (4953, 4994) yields -1.9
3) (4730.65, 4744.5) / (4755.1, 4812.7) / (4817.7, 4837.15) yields 2.1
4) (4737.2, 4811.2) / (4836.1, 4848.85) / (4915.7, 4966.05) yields 0.3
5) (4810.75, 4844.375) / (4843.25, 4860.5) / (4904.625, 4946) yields 1.8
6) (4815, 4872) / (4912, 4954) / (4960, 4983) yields -2.4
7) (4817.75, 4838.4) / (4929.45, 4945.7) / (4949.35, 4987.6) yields -0.8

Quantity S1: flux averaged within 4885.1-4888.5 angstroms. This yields 29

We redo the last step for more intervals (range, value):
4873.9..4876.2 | 27.3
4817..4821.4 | 30.7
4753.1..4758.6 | 28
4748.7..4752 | 29.7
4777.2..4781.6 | 29.7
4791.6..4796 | 29.1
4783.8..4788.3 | 29.4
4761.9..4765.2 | 27.3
